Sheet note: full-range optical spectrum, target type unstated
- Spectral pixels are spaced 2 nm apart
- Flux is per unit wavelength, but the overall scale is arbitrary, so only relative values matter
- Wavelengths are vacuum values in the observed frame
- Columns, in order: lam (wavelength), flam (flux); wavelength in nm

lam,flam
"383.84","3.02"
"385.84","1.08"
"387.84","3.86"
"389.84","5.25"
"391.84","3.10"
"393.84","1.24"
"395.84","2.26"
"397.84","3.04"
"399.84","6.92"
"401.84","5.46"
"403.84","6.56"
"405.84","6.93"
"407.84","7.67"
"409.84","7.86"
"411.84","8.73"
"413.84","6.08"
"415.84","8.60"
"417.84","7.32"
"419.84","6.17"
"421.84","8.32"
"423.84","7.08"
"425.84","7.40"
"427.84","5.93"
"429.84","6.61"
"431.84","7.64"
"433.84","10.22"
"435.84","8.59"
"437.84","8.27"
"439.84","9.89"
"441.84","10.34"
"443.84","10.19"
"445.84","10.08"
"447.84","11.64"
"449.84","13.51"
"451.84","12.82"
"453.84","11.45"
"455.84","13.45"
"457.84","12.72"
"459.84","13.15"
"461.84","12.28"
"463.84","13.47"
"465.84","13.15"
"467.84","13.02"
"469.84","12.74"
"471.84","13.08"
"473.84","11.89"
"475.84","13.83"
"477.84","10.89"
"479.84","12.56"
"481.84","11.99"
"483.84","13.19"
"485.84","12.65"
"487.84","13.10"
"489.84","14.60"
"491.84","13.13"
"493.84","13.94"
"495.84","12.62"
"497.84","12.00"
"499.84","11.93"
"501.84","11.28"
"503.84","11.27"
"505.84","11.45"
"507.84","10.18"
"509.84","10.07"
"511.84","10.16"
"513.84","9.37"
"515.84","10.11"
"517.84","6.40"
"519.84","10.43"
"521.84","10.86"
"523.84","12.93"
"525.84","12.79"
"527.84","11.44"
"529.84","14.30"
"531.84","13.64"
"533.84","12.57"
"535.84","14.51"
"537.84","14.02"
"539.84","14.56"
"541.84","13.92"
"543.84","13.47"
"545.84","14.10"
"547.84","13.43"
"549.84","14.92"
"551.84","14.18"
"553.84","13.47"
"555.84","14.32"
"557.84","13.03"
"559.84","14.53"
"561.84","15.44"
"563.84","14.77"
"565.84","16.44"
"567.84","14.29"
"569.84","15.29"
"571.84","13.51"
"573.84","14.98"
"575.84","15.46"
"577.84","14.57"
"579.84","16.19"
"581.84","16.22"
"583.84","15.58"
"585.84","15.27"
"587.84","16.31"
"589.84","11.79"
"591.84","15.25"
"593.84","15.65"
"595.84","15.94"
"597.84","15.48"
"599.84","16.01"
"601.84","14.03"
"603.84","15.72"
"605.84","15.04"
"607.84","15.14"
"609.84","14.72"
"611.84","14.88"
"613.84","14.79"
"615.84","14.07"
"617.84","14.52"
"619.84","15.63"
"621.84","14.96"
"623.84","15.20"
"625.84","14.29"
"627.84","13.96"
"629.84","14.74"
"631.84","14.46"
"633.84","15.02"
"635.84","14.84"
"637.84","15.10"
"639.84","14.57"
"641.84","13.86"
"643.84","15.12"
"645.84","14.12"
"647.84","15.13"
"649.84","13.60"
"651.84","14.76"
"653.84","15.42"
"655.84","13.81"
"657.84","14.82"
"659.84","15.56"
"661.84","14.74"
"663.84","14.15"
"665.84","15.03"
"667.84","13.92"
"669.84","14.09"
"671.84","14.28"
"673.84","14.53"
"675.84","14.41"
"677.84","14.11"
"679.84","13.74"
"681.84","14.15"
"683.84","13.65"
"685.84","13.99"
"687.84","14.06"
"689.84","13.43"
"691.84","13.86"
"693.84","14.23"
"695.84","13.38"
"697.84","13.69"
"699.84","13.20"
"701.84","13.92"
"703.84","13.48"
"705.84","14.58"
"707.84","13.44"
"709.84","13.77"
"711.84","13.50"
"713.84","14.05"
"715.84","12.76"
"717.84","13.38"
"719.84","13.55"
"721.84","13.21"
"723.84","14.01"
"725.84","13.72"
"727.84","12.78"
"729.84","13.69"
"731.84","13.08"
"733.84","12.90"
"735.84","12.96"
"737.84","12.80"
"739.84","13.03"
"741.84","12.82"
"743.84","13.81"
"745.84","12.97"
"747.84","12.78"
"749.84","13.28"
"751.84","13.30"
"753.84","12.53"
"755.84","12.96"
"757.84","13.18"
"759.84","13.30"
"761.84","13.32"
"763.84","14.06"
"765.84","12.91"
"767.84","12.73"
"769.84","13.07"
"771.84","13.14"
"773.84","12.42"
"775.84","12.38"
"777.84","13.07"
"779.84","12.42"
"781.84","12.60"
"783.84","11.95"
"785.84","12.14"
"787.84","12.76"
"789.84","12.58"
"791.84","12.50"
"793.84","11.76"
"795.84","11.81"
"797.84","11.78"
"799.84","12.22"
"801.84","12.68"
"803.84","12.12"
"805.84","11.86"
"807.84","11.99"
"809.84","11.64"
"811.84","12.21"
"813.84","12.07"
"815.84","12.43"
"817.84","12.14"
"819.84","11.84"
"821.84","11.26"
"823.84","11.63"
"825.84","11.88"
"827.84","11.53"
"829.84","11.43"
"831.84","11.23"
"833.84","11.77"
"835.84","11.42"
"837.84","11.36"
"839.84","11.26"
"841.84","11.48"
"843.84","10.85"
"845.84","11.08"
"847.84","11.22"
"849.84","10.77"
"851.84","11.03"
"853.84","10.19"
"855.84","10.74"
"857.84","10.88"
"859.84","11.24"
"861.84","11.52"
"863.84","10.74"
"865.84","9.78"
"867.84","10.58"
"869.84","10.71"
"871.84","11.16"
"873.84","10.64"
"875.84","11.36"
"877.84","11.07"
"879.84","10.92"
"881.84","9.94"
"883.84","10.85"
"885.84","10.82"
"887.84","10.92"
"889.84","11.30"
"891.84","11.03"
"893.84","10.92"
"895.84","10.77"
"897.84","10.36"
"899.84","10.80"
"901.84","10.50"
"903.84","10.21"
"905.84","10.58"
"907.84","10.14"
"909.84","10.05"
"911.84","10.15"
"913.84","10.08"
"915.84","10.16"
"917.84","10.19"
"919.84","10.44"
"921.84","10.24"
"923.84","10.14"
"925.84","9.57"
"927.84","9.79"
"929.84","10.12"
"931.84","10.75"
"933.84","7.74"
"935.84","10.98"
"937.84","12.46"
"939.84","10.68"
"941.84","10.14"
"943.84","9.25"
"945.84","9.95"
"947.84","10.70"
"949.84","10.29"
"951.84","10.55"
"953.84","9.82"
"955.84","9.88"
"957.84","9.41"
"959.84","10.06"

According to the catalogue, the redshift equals 0.00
